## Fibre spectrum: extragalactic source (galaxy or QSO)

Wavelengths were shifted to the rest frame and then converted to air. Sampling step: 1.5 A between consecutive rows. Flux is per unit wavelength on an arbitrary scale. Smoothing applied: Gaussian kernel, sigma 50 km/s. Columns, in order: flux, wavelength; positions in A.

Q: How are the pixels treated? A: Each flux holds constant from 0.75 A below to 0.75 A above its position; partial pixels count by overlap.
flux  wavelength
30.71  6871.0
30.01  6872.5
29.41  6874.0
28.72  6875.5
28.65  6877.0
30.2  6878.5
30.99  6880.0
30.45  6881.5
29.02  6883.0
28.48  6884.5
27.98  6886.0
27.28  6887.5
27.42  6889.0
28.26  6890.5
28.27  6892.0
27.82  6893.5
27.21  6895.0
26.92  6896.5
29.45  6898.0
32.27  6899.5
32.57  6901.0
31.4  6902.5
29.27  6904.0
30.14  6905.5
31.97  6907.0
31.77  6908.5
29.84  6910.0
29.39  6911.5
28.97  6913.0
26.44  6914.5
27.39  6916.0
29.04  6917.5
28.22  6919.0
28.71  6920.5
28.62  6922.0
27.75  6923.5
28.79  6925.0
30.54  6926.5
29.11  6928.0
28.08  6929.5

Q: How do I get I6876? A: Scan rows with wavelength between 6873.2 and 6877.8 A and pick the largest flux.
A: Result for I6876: 29.41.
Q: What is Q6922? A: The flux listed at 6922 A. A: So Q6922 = 28.62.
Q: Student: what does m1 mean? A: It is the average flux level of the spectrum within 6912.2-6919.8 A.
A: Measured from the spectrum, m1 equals 28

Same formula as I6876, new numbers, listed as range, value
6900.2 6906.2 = 32.57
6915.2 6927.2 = 30.54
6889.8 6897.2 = 28.27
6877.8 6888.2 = 30.99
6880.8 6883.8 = 30.45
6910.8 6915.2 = 29.39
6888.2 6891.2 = 28.26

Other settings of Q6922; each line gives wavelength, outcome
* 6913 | 28.97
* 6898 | 29.45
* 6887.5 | 27.28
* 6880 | 30.99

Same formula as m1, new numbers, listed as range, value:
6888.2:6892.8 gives 28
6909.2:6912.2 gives 29.7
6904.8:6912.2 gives 30.6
